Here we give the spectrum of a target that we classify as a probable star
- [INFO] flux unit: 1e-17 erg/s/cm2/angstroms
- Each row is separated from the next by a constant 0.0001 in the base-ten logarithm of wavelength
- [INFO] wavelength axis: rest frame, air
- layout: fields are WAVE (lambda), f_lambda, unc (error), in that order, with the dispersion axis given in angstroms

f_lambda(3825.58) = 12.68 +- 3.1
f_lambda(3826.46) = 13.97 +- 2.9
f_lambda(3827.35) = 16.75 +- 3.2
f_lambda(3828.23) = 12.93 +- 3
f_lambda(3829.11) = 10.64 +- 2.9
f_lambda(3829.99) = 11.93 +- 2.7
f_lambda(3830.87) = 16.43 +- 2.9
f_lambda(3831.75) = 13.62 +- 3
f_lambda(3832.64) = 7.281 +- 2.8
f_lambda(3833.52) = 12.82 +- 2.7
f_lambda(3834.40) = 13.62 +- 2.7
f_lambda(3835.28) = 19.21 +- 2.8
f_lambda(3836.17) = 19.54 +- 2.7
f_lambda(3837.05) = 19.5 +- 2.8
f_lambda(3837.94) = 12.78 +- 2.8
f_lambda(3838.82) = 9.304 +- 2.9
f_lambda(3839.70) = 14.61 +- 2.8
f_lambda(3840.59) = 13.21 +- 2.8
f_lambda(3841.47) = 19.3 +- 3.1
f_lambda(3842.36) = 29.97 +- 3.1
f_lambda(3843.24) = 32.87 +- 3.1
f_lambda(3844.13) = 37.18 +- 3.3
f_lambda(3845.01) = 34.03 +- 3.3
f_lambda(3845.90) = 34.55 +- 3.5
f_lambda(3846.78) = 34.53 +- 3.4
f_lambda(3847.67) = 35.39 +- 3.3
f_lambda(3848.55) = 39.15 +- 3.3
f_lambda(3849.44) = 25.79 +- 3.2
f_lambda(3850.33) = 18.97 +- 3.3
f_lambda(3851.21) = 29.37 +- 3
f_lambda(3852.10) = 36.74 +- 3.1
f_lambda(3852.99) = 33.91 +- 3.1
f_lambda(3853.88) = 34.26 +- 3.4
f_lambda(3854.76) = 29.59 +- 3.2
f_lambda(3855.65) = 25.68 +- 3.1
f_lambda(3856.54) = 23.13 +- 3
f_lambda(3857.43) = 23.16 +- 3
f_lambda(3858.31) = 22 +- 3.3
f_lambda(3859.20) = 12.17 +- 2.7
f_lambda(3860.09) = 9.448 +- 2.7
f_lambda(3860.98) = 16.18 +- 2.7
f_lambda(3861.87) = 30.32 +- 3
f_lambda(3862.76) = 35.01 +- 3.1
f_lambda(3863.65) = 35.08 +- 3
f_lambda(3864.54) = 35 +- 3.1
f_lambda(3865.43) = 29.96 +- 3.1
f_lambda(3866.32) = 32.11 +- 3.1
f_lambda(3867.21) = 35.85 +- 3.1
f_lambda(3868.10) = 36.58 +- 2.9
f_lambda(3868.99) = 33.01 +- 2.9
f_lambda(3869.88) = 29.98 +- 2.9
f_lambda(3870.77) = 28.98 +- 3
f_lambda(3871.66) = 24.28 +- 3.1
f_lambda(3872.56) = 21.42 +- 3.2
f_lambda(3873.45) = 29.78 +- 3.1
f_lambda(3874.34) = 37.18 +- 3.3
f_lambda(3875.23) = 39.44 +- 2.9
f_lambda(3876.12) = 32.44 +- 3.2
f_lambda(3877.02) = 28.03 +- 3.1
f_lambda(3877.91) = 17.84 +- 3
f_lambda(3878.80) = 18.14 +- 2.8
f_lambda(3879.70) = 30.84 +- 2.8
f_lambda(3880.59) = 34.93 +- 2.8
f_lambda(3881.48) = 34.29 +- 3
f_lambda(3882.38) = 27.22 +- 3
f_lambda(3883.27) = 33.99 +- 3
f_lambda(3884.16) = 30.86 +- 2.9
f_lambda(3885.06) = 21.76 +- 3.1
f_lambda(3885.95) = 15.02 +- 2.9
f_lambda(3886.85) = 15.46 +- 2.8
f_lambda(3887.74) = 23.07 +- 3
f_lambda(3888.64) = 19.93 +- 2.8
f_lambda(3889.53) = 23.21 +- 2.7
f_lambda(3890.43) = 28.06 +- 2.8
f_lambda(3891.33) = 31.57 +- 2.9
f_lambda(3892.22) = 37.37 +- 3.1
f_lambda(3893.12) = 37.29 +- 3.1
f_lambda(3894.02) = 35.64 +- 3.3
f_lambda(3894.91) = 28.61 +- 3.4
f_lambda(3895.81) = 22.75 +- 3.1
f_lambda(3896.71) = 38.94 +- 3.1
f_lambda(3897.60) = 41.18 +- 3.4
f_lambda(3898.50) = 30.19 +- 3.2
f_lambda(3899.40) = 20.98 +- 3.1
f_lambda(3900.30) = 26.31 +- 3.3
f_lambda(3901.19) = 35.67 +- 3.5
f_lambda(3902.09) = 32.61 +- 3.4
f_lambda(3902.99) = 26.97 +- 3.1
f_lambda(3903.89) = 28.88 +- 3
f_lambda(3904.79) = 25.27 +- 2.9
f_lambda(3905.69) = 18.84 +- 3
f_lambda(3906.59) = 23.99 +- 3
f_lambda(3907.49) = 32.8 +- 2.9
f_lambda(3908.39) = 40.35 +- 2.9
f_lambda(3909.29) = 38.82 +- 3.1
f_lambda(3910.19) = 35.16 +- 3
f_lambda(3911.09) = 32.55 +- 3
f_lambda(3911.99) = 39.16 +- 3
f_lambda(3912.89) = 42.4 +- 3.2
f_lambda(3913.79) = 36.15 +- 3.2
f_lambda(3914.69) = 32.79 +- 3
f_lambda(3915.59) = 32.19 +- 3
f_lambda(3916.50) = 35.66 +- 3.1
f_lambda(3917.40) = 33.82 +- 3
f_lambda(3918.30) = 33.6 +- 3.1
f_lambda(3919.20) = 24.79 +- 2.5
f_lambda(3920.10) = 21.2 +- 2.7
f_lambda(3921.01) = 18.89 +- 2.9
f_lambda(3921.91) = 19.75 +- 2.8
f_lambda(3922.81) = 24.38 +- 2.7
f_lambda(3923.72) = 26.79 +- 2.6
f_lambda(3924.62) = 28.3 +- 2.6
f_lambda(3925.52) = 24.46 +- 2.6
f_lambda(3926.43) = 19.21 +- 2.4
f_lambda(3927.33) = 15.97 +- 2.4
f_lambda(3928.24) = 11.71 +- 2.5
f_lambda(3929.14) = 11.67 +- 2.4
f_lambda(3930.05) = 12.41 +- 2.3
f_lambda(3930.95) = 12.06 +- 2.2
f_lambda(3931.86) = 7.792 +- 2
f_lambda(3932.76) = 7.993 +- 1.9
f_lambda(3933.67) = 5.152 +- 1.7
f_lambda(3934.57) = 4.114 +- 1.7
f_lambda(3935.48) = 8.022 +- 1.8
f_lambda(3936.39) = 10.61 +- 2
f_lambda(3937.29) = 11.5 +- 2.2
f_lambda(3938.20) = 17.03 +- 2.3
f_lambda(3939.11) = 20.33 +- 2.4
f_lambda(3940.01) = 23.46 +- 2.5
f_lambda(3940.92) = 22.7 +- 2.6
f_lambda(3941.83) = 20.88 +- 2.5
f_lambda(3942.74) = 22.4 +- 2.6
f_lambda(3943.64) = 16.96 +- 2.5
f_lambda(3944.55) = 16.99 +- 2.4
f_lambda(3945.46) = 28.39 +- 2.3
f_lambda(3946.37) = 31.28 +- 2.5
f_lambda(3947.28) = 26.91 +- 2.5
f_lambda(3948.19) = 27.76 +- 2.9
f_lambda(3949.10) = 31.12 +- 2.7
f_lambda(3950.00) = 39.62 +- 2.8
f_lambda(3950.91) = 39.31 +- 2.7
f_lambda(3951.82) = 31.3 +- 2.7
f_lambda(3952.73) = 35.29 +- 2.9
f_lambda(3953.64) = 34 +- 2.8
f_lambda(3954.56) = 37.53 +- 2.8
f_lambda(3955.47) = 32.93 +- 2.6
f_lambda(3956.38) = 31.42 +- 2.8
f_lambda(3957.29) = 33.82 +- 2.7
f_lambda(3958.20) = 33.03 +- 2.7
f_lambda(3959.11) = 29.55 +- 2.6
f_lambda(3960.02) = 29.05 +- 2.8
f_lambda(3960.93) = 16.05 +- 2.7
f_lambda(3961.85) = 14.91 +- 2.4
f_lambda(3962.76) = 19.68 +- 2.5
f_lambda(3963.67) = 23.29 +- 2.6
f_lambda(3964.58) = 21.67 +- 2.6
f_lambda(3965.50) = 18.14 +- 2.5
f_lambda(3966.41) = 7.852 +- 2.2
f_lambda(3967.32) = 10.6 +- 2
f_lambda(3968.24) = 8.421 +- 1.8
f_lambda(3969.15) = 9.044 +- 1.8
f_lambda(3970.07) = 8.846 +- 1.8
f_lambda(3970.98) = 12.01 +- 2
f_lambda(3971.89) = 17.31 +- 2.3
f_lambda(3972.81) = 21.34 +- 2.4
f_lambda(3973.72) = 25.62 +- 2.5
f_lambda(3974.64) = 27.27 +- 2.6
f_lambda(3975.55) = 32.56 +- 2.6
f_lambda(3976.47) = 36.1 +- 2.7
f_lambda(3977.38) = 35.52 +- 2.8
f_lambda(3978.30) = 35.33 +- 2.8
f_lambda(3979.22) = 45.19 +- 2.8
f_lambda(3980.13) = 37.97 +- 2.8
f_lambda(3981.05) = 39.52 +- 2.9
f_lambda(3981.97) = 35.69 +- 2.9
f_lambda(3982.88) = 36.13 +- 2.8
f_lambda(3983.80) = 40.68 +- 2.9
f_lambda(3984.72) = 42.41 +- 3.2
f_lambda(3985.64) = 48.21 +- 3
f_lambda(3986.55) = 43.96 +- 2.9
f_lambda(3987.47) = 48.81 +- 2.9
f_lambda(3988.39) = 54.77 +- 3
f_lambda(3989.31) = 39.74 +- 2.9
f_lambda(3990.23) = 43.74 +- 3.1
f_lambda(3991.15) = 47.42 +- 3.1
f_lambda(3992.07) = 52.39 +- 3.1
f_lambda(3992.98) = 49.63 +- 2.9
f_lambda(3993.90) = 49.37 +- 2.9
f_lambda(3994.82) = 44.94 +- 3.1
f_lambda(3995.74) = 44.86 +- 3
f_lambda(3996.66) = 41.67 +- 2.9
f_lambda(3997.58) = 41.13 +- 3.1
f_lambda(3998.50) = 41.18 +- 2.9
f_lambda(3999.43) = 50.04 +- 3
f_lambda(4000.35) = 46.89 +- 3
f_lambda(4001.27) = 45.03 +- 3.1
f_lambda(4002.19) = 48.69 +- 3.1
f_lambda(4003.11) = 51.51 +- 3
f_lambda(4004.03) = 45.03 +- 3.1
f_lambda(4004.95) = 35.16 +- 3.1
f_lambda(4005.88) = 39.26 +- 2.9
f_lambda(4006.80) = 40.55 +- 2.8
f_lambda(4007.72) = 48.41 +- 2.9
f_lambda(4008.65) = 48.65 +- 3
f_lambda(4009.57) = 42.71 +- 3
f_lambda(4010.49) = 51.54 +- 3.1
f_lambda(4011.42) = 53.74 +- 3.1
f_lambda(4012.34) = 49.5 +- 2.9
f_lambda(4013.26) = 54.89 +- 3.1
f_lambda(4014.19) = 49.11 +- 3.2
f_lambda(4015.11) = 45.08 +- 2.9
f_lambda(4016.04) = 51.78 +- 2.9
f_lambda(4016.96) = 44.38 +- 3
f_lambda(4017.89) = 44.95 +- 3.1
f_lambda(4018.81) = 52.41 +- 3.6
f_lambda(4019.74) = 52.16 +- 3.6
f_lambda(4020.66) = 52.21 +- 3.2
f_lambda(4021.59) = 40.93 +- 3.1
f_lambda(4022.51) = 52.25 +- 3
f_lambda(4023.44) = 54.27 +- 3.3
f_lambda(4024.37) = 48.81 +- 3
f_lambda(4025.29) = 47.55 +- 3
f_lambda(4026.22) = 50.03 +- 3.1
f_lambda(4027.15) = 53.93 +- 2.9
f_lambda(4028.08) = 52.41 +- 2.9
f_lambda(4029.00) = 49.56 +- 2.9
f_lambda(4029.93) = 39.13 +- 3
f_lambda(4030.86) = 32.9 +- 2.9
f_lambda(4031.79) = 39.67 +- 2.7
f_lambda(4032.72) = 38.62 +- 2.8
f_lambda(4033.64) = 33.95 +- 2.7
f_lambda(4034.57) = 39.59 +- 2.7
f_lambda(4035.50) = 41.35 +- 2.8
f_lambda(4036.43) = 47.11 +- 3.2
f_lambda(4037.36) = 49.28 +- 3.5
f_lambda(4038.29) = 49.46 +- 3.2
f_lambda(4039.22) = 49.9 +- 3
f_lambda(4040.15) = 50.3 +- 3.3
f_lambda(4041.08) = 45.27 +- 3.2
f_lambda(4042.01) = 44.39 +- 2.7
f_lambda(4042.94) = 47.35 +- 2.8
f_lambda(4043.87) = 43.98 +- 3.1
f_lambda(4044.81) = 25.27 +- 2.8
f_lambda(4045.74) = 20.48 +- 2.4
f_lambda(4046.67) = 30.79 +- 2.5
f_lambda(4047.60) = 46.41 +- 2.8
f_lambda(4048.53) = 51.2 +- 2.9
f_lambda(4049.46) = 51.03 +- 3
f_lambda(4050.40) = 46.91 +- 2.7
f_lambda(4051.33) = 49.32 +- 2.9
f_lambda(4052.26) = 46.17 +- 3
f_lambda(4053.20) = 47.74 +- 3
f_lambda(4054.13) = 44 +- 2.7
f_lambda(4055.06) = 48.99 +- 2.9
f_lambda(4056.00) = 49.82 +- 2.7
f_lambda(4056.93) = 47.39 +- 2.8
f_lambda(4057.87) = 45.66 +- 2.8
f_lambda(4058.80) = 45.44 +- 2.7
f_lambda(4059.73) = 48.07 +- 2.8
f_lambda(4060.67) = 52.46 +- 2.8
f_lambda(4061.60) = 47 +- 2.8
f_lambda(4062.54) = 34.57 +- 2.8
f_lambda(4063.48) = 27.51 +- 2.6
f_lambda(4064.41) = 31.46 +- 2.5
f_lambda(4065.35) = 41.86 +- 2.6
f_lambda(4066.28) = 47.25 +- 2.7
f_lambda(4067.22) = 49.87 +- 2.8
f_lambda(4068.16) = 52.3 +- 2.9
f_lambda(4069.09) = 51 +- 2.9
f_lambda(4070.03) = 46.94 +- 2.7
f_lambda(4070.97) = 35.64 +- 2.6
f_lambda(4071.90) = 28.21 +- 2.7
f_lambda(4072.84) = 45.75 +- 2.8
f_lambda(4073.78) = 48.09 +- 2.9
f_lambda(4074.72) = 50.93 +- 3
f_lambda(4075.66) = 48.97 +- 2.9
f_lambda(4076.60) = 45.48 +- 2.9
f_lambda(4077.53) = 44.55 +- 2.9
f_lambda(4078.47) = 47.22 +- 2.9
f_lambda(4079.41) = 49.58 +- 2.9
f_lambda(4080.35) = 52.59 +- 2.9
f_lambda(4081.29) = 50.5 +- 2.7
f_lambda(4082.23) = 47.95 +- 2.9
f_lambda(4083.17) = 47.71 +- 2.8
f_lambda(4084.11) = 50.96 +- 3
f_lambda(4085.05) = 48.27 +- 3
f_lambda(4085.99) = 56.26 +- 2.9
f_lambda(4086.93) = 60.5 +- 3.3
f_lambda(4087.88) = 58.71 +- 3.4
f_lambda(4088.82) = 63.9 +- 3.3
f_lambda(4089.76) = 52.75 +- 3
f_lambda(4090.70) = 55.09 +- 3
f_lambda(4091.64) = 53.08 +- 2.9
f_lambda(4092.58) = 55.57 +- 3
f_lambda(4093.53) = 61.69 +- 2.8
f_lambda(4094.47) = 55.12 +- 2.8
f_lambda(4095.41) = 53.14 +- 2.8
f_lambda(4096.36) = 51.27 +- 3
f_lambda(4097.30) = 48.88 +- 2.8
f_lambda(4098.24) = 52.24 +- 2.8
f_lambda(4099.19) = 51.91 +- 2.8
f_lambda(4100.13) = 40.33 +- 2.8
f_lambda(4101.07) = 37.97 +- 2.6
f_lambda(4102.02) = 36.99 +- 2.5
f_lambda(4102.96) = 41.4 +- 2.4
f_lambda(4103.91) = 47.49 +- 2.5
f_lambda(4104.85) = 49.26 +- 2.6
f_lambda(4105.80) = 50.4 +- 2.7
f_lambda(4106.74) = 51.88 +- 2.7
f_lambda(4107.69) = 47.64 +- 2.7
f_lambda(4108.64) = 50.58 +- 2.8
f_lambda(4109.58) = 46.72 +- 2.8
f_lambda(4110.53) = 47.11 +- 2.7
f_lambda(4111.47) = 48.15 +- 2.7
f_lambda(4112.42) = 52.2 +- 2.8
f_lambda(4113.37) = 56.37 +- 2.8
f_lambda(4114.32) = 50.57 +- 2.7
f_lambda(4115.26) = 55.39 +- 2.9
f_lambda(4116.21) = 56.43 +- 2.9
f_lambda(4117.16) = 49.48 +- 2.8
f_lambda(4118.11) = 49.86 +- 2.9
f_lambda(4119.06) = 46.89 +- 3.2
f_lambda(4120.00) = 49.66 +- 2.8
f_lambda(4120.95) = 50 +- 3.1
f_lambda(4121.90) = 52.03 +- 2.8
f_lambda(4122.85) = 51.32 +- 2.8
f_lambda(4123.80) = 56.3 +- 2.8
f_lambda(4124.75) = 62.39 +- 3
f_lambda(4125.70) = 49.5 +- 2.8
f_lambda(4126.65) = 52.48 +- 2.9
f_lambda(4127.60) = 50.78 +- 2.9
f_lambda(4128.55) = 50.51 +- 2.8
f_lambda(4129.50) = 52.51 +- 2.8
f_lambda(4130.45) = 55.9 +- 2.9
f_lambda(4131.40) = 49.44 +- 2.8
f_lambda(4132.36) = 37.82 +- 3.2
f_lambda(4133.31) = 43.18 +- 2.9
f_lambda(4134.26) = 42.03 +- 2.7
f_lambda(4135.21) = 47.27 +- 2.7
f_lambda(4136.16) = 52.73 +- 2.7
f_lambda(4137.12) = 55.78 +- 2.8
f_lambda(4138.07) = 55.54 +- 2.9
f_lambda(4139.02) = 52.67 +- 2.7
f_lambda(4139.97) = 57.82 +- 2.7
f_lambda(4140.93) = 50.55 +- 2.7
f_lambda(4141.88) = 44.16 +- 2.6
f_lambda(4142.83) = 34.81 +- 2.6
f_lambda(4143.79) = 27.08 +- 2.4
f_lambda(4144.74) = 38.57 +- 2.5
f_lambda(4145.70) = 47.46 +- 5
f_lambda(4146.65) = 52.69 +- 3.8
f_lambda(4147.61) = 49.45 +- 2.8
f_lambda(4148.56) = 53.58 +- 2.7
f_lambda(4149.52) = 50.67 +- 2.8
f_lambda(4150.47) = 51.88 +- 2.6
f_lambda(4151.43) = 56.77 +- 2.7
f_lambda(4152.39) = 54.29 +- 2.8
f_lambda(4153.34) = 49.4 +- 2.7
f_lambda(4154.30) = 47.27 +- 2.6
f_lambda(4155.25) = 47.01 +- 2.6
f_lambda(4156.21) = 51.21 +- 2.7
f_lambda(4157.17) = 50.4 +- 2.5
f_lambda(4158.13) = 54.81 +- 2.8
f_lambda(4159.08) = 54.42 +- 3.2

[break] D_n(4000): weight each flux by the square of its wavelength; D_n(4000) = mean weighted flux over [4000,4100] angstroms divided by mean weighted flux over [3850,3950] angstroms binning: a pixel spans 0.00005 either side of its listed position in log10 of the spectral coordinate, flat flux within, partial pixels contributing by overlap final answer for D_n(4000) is 1.94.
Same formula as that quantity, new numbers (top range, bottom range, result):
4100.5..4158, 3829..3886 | 2.18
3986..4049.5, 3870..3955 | 1.83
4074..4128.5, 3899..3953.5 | 2.24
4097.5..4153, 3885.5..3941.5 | 2.21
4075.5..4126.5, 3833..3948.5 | 2.20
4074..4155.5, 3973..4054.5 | 1.19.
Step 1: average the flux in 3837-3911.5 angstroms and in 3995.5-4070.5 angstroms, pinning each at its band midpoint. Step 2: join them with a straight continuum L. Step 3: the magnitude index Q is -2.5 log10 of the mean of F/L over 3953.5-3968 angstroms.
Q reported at 0.48 mag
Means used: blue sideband 28.4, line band 24.1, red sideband 45.4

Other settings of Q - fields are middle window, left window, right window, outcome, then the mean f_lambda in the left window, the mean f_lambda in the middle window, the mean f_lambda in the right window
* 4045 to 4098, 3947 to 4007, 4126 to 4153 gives -0.11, 34.4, 47.6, 48.9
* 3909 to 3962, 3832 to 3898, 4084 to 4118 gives 0.35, 27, 24.8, 51.2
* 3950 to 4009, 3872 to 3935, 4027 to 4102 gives 0.04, 26.7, 35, 46.5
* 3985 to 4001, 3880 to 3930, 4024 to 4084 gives -0.21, 28.3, 46.3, 44.8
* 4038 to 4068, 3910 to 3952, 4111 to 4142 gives -0.09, 23.2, 44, 51.2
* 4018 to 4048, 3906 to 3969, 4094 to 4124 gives -0.17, 24.1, 44.4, 49.5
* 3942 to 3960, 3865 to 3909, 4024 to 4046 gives 0.17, 29.2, 30.3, 43.5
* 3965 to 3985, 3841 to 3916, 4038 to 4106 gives 0.41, 29.7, 26.4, 47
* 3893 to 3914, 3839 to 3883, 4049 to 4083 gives 0.00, 28.5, 32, 45.8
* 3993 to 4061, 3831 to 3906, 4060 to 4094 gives -0.07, 26.9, 45.8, 48.4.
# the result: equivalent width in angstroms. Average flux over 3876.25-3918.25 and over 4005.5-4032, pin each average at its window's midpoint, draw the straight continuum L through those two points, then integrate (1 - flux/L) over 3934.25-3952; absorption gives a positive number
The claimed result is 6.9 angstroms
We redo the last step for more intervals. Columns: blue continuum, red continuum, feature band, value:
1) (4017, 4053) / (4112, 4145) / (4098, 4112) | 0.57 angstroms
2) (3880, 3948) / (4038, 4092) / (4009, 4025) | -3.90 angstroms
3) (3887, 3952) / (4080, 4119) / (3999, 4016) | -4.07 angstroms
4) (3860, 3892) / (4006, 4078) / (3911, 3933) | 5.71 angstroms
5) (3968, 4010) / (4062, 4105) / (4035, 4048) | 0.50 angstroms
